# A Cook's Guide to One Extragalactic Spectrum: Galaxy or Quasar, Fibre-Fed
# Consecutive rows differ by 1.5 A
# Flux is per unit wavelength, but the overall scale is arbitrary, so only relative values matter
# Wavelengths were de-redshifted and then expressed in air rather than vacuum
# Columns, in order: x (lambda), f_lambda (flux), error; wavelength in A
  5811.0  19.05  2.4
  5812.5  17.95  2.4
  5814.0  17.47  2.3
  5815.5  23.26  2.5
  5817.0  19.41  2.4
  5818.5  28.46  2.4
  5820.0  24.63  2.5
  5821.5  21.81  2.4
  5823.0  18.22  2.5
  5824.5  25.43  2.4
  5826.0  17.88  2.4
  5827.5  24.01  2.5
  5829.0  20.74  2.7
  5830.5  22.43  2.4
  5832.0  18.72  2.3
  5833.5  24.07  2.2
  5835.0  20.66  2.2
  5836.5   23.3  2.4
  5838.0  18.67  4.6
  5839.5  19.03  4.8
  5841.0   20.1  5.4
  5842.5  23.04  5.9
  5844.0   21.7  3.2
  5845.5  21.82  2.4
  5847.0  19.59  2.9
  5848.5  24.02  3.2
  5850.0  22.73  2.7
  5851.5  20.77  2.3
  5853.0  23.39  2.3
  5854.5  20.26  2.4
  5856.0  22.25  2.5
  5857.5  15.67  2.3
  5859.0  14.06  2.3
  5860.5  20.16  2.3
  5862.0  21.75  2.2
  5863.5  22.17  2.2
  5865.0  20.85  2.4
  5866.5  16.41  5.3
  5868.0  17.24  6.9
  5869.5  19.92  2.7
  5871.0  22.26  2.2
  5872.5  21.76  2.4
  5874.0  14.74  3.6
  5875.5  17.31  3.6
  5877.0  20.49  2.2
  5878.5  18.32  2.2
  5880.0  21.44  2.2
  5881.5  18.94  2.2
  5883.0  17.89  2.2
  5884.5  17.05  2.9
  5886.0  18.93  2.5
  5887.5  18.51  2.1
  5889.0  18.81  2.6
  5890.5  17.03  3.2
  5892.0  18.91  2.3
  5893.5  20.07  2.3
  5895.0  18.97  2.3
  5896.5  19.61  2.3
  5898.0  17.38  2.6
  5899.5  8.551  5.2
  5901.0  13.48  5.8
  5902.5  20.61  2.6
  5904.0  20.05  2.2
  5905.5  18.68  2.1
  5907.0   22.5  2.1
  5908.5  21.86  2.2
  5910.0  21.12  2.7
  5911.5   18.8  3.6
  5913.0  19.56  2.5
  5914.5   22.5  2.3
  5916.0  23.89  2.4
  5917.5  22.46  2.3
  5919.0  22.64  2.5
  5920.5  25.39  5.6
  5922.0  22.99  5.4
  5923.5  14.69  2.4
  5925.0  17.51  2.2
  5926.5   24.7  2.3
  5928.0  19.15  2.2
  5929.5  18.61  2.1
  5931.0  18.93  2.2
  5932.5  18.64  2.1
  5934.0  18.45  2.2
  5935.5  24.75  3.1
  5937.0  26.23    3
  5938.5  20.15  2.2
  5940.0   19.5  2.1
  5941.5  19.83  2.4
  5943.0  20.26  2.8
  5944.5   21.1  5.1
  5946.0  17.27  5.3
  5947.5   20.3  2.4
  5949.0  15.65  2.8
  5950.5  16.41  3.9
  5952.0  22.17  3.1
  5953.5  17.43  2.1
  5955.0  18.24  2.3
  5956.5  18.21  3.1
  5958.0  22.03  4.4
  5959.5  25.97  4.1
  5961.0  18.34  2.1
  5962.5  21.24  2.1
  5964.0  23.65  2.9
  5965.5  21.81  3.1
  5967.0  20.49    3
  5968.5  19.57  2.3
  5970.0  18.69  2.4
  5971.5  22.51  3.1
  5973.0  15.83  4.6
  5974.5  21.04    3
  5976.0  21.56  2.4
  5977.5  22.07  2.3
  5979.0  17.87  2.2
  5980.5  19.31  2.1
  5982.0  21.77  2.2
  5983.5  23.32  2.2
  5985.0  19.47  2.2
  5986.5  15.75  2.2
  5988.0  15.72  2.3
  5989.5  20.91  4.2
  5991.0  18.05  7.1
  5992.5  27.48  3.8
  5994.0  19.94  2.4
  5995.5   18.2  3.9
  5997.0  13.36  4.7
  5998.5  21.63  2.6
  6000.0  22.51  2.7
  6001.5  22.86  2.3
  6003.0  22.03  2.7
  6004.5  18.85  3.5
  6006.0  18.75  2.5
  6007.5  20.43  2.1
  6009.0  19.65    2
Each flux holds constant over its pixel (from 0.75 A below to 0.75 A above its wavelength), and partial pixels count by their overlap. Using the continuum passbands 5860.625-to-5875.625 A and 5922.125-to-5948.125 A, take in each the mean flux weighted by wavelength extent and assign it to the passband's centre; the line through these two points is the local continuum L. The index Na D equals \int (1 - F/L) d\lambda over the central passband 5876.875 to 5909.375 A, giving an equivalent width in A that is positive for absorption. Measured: 2.0 A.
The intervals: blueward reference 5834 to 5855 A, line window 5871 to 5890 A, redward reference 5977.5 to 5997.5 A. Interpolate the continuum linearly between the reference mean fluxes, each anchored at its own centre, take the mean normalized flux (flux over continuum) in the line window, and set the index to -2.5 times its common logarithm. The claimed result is 0.12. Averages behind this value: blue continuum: 21.4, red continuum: 19.5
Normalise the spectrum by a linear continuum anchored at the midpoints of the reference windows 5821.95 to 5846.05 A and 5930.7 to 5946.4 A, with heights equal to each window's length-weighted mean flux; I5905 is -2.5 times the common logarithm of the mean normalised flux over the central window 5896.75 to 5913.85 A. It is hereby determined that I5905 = 0.13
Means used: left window 21.2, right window 20.6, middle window 18.5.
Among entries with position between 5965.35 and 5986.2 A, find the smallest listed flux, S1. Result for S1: 15.83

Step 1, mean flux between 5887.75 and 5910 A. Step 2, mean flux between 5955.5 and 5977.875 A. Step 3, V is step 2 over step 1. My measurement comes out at 1.1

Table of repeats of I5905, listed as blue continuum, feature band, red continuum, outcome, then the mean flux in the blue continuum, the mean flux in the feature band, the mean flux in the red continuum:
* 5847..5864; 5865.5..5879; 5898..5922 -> 0.09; 20.6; 18.8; 20.1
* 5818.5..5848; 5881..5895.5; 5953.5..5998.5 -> 0.14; 21.6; 18.5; 20.1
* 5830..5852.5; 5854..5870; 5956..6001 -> 0.11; 21.4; 19.1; 20.3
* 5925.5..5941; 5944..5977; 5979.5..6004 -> 0.03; 20.8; 20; 20.1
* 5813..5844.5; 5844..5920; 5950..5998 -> 0.07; 21.5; 19.6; 20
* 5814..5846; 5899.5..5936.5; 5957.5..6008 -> 0.03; 21.7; 20.3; 20.4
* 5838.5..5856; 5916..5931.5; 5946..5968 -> -0.02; 21.5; 20.9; 20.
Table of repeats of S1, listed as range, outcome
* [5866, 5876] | 14.74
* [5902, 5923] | 18.68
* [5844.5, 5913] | 8.551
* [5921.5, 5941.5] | 14.69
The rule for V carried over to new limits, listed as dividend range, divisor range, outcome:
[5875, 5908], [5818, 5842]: 0.85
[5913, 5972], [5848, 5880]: 1.04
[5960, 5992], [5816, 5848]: 0.93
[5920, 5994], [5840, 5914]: 1.04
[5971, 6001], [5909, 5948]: 0.96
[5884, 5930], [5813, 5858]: 0.91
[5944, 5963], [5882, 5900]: 1.10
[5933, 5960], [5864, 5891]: 1.07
